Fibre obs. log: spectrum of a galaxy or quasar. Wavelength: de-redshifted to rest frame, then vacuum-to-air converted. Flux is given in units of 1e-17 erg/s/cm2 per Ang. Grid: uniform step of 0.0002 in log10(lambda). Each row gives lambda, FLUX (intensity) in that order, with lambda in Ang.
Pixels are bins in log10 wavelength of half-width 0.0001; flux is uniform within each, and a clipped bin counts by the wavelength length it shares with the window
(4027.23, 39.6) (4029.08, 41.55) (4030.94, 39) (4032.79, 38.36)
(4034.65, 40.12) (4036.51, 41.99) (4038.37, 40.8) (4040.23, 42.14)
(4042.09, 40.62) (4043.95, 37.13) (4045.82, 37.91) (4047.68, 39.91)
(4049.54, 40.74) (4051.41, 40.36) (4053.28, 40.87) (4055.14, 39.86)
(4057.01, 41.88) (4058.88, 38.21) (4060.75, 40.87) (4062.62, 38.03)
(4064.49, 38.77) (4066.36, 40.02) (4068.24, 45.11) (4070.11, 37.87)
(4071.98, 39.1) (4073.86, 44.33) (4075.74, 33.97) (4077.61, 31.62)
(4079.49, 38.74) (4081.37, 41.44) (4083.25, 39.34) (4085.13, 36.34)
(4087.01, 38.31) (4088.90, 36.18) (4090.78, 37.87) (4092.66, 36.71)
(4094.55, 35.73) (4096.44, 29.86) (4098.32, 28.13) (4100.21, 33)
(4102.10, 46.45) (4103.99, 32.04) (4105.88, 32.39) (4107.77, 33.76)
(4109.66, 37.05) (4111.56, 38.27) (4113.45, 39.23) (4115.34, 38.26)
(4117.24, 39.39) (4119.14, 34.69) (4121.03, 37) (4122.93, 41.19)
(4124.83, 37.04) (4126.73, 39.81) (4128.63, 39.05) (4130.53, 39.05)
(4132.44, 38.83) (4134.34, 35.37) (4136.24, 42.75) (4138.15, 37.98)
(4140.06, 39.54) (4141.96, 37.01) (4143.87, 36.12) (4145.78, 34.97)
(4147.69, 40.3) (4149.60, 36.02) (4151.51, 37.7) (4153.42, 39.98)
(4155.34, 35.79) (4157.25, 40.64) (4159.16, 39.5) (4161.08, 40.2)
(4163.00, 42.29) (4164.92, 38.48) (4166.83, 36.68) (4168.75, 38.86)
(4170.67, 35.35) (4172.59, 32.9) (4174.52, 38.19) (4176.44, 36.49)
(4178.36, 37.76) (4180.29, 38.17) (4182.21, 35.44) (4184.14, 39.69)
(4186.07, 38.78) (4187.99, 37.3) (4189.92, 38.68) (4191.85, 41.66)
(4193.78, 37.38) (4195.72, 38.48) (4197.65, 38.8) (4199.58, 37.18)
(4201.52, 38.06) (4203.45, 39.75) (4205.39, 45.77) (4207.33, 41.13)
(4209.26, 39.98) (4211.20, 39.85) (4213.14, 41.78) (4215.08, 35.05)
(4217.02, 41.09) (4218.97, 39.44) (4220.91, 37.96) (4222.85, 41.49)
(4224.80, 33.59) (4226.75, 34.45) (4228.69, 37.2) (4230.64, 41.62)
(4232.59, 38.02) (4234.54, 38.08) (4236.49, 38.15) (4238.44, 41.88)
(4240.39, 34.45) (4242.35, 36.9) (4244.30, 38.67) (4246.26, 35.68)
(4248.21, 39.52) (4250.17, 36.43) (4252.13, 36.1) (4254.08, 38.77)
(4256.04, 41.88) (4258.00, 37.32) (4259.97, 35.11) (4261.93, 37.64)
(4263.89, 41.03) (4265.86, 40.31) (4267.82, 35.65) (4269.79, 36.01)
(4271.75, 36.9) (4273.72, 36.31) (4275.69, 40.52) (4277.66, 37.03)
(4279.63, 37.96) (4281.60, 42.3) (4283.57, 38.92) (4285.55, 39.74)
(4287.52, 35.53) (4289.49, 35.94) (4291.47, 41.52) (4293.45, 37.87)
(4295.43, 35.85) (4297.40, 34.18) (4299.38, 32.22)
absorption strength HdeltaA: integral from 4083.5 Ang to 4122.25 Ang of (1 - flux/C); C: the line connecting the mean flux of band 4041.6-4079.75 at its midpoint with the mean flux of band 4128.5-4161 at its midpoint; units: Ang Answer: 2.7 Ang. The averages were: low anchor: 39.3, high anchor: 38.3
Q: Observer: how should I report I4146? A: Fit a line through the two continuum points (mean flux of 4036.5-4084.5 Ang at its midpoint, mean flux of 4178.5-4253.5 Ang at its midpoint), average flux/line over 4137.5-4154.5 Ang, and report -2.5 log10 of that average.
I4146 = 0.04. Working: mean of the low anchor 39.6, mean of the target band 37.7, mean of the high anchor 38.5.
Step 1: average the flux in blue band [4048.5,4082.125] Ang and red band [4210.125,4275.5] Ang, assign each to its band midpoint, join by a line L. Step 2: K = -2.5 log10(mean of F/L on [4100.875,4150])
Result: 0.03 mag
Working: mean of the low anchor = 39.5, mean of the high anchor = 38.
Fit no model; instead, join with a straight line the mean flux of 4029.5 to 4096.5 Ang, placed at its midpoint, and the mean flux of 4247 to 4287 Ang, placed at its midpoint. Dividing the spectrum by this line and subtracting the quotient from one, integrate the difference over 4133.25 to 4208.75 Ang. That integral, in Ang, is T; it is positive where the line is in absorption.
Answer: 0.4 Ang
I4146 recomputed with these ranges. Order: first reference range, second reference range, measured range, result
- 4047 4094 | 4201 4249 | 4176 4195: 0.02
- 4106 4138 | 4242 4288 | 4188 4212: -0.04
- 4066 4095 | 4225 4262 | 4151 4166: -0.04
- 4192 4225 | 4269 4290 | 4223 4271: 0.03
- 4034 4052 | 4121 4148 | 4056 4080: 0.02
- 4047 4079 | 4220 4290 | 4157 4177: 0.02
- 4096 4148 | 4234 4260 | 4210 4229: -0.02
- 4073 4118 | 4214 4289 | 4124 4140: -0.05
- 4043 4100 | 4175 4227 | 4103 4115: 0.08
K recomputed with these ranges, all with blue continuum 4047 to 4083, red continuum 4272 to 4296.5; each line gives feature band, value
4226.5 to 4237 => 0.01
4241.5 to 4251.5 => 0.03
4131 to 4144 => 0.02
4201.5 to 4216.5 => -0.05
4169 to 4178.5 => 0.08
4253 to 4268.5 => 0.00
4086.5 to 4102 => 0.13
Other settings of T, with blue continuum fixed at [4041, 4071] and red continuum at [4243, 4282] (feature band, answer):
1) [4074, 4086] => 0.69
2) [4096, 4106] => 1.40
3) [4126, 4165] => 0.43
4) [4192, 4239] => -0.74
